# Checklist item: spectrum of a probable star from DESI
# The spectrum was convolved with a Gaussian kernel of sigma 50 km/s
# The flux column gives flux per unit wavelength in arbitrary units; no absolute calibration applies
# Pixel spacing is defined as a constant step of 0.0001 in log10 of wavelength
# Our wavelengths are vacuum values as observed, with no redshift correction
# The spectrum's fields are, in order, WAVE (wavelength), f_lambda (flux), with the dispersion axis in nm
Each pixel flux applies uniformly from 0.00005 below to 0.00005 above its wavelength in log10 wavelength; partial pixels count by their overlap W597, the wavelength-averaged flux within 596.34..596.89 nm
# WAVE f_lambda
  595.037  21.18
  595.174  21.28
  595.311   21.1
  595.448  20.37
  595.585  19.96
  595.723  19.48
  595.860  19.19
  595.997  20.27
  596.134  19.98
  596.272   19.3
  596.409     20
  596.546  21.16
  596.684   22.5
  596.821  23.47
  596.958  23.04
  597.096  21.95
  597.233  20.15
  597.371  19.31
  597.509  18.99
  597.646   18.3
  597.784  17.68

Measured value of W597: 21.8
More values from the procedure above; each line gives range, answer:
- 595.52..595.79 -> 19.7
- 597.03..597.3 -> 21.1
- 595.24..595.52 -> 20.8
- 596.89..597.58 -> 20.7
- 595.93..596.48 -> 19.9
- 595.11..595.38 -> 21.2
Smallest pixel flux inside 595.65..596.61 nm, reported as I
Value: 19.19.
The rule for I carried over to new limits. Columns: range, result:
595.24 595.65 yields 19.96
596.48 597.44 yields 19.31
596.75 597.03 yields 23.04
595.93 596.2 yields 19.98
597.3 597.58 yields 18.99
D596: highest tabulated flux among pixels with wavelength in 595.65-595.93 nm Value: 19.48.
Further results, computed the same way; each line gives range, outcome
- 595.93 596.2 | 20.27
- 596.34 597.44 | 23.47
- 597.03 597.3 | 21.95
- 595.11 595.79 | 21.28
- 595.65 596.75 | 22.5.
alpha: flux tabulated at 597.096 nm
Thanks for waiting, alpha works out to 21.95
